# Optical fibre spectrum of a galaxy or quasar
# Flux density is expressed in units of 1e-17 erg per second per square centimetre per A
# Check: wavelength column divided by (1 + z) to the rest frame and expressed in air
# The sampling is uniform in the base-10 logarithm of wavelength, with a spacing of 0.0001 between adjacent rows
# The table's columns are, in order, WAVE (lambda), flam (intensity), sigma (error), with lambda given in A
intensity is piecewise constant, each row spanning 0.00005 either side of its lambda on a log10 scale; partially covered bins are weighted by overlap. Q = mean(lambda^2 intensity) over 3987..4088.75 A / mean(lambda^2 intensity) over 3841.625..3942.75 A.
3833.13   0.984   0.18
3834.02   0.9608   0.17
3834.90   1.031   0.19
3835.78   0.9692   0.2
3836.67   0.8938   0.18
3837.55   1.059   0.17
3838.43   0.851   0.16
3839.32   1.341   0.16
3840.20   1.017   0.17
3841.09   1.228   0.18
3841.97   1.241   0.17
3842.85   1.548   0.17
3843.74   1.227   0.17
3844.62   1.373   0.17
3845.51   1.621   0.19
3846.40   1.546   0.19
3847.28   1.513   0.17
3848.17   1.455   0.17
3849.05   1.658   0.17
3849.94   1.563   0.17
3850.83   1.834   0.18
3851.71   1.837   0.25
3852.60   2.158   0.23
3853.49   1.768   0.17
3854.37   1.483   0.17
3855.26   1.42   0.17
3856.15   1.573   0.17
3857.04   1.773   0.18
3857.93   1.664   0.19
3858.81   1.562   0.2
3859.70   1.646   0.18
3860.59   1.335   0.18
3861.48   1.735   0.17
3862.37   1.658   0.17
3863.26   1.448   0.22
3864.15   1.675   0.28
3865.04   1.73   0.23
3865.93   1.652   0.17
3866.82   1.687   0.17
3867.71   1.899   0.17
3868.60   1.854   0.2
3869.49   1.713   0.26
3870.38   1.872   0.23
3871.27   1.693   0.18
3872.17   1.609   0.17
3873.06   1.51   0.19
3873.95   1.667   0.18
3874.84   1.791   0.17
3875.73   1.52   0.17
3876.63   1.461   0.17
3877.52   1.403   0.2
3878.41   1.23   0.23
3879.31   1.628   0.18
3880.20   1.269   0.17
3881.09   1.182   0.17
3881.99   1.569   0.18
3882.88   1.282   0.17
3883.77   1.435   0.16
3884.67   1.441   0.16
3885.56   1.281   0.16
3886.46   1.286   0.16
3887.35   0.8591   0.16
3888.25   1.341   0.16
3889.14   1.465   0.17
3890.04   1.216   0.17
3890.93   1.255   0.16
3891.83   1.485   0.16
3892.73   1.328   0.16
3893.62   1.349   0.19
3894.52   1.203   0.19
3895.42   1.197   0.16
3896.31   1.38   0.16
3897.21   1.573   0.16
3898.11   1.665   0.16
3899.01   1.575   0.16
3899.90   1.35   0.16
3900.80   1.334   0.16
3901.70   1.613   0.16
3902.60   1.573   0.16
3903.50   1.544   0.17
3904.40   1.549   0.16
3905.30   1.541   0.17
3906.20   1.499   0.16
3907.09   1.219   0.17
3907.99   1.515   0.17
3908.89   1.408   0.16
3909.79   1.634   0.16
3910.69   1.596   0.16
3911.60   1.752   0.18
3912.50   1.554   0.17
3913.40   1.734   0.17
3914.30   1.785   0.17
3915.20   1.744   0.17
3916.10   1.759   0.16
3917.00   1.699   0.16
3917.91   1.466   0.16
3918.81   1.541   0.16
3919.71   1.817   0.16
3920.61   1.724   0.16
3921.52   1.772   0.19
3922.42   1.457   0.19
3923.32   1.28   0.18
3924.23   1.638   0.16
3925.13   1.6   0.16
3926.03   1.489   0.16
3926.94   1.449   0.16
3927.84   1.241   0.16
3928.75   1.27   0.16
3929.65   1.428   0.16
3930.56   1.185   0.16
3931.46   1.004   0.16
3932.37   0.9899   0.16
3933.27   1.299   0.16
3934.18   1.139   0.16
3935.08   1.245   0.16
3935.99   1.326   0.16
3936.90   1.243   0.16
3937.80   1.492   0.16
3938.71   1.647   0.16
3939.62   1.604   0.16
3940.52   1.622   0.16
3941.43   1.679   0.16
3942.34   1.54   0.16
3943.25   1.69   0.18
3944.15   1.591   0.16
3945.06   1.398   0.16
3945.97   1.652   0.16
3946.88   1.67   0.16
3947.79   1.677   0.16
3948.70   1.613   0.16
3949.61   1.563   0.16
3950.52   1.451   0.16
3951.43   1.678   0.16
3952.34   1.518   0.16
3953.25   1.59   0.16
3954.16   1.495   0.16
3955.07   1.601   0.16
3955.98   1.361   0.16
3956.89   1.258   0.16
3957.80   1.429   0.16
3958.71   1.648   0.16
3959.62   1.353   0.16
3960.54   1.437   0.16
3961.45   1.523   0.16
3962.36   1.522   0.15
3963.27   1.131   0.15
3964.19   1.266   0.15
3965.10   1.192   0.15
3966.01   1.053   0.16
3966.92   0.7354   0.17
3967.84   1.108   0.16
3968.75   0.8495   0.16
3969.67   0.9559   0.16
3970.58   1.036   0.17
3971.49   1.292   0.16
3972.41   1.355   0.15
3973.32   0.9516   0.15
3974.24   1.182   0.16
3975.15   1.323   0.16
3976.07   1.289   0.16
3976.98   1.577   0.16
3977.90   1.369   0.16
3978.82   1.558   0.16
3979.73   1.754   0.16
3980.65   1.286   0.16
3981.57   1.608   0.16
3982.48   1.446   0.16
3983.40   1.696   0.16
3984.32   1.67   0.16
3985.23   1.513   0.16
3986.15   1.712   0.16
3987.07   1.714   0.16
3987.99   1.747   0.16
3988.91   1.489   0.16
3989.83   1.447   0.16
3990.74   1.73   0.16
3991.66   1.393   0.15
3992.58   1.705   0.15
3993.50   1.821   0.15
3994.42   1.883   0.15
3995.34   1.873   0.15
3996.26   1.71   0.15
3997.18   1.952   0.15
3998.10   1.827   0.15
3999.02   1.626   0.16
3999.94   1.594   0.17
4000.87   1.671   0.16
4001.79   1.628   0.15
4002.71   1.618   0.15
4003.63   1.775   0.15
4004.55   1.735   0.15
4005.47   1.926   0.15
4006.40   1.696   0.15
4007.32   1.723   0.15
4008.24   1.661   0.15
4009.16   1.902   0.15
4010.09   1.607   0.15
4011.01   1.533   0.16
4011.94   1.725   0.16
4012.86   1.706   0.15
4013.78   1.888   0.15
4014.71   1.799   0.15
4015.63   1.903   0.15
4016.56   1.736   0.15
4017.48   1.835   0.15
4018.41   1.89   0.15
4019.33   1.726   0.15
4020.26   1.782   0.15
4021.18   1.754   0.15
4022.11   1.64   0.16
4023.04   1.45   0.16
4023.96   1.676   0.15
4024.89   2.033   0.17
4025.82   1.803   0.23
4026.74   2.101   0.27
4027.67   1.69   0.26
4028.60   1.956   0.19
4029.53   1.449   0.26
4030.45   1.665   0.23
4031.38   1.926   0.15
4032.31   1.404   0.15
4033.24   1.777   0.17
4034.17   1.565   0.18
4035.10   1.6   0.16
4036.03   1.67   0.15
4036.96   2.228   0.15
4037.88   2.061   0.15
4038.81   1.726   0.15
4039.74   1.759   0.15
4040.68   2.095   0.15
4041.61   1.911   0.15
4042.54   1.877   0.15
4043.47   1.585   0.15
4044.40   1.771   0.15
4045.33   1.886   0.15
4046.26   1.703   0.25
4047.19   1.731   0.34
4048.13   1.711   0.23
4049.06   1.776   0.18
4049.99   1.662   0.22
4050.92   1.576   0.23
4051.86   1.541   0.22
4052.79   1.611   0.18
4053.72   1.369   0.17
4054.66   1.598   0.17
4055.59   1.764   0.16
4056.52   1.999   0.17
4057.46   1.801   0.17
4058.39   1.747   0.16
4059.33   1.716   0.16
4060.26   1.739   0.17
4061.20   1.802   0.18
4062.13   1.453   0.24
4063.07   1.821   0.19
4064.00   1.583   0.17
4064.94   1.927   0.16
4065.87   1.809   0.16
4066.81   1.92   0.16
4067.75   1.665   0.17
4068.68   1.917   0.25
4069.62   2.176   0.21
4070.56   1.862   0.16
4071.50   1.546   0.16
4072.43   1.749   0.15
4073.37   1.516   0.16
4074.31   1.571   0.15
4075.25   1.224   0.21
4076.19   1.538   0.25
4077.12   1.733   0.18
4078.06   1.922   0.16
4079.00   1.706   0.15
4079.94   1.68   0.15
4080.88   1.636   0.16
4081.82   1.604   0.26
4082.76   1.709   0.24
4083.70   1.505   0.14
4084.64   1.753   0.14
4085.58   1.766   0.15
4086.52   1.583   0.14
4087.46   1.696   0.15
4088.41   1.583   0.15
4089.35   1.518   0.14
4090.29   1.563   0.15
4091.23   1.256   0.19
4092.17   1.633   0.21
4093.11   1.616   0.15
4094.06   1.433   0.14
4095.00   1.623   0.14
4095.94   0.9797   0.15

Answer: 1.2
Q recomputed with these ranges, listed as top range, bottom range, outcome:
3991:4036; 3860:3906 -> 1.25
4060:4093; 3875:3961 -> 1.24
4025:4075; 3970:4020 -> 1.11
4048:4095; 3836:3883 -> 1.22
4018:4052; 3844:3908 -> 1.26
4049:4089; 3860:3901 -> 1.26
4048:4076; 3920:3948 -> 1.25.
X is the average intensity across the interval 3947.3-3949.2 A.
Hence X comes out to 1.64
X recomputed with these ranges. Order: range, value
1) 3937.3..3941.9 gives 1.61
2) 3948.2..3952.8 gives 1.56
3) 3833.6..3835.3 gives 0.997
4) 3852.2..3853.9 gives 1.96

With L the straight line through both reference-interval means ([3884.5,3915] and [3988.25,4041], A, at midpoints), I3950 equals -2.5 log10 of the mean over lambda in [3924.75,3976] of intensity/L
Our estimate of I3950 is 0.15 mag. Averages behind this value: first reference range 1.45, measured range 1.37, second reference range 1.75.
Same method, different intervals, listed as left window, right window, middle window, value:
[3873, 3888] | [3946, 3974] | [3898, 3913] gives -0.11 mag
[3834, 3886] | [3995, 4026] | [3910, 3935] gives 0.07 mag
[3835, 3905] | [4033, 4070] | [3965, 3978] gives 0.39 mag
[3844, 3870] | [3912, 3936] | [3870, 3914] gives 0.07 mag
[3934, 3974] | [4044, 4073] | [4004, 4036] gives -0.09 mag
